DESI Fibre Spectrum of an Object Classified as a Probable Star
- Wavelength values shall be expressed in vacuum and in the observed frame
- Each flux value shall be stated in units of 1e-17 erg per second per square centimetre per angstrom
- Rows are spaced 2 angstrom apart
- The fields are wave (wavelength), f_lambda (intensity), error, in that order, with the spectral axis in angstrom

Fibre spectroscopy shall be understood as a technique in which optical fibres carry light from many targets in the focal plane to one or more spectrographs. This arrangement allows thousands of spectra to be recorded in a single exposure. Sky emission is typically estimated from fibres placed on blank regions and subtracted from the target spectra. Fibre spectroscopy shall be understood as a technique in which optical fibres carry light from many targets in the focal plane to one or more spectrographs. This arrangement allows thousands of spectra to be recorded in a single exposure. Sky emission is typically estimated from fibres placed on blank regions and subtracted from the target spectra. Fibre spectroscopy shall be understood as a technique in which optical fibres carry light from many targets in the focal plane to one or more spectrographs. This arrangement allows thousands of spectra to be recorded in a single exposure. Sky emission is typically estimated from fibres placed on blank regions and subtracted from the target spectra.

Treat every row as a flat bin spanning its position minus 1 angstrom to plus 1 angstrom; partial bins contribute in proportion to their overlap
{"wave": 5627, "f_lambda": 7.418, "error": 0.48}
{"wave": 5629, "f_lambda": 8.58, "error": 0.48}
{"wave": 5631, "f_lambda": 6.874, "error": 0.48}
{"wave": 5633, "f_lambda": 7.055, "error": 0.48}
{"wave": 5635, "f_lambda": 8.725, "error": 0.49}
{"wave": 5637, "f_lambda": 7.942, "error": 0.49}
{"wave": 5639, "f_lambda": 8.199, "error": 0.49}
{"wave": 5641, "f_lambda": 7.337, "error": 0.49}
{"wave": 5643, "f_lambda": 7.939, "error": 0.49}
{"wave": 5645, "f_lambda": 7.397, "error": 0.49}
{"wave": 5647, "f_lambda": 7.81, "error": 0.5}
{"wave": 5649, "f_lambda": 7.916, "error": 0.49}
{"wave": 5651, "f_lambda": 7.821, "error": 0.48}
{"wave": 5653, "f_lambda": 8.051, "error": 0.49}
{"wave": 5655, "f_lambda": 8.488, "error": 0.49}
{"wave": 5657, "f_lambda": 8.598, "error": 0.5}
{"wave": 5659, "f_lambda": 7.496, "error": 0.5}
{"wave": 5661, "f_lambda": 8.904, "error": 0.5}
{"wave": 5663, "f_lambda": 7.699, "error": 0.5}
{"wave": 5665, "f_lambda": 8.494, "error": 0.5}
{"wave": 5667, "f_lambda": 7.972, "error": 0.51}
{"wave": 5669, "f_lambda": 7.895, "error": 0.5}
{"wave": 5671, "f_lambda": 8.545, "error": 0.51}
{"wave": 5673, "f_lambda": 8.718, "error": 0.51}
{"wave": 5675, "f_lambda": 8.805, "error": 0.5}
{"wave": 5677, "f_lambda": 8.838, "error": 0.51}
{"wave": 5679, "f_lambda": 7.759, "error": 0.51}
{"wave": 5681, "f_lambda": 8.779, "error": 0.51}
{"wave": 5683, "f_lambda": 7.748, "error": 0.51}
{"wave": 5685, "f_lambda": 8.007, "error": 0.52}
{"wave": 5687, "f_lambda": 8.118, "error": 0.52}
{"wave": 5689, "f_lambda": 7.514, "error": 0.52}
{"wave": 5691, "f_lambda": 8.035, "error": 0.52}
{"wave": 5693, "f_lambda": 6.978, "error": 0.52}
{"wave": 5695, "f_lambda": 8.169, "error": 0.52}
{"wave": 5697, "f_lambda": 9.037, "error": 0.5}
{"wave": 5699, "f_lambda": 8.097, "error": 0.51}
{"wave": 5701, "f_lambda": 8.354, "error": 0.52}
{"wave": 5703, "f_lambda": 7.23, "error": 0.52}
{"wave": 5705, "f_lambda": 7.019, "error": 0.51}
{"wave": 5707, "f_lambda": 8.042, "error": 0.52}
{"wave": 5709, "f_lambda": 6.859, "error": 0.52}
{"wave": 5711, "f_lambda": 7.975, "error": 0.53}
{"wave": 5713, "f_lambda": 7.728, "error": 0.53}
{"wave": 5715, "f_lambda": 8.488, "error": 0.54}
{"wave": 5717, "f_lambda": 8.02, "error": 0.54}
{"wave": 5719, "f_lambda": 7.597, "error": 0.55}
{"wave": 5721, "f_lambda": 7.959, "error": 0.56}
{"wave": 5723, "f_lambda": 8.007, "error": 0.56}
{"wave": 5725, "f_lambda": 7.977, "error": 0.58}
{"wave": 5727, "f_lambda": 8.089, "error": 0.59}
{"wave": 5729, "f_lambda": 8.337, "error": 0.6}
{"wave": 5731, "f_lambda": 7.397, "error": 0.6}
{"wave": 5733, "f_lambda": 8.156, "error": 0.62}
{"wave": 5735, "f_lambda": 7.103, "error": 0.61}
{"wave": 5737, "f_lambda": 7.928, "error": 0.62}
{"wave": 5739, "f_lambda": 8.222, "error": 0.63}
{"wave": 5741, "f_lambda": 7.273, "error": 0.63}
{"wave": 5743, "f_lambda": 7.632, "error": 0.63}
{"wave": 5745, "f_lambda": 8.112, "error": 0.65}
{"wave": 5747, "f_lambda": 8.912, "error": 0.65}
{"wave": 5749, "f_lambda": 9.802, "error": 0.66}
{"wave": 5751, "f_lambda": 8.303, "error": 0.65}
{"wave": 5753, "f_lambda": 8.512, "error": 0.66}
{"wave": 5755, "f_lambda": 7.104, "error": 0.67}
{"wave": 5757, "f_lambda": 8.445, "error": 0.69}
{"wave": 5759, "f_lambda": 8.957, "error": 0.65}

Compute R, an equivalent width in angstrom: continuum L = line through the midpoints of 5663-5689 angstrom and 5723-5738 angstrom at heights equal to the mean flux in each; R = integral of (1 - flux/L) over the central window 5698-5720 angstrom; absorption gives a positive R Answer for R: 0.7 angstrom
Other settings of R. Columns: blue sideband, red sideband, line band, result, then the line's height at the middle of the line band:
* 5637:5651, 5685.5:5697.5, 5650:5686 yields -1.82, 7.86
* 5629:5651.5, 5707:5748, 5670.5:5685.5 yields -1.13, 7.82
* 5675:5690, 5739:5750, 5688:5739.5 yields 2.44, 8.25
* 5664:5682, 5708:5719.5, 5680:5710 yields 0.80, 8.08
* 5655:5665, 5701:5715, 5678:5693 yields -0.04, 7.9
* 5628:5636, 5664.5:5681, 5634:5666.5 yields 0.09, 8.07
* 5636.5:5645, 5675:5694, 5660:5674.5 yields -0.74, 7.93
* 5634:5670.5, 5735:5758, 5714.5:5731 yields 0.25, 8.13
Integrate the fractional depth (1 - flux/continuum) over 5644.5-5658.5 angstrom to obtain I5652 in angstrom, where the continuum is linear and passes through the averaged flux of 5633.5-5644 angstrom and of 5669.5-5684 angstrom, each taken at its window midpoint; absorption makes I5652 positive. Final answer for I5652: 0.2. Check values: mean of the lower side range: 7.98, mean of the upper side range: 8.44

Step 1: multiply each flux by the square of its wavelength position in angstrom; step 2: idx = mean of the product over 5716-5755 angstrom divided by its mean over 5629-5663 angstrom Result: 1.05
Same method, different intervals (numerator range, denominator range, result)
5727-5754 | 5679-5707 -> 1.04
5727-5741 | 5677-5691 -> 0.99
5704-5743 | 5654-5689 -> 0.96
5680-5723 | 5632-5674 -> 1.00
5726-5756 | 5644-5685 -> 1.01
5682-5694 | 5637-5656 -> 0.99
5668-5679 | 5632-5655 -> 1.09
